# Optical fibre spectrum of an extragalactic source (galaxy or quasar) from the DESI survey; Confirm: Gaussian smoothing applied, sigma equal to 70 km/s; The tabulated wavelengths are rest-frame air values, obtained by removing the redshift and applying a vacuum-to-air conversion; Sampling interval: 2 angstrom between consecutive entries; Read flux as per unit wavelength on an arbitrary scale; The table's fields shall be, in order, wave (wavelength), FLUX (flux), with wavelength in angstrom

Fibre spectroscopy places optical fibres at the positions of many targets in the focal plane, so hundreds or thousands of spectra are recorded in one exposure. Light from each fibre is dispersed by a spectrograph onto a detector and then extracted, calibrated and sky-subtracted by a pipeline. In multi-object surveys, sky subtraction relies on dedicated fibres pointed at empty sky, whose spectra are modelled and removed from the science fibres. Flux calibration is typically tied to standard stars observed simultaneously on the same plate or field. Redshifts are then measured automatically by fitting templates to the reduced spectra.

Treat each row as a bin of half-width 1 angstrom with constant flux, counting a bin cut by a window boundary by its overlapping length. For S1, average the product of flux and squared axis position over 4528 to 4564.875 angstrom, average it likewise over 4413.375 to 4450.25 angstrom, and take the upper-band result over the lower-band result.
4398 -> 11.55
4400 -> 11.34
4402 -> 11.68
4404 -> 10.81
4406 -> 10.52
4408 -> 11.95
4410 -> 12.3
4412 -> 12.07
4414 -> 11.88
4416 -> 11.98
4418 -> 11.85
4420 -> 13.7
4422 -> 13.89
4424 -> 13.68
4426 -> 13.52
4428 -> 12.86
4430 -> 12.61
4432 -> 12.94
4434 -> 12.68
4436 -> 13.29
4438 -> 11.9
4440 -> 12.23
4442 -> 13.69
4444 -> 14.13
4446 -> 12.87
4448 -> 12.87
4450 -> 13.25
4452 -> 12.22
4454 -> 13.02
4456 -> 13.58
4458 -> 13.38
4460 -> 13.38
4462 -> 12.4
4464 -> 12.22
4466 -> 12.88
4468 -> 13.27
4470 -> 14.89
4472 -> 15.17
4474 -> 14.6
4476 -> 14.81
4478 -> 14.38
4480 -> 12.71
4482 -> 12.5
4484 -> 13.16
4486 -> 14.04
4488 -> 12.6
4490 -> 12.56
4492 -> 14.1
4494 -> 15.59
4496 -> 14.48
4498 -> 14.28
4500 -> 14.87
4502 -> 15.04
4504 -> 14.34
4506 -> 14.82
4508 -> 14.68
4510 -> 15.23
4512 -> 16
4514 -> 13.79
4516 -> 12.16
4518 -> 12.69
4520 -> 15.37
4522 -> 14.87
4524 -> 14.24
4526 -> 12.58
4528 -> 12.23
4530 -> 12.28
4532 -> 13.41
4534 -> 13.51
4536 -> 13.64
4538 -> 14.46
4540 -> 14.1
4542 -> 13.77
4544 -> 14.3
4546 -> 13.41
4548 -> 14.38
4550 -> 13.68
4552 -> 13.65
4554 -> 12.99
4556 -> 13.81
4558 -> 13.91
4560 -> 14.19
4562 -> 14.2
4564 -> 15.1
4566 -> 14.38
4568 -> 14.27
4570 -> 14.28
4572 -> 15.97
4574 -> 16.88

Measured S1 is 1.12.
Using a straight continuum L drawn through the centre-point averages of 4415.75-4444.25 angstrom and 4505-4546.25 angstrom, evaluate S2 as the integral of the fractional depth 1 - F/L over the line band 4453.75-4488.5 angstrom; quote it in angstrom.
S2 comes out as -0.4 angstrom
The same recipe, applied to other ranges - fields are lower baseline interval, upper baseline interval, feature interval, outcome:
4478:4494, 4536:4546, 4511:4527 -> -0.2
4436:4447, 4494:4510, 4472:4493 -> 0.8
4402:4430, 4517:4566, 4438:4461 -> -0.6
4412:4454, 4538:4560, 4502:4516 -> -1.2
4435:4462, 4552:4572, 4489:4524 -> -2.0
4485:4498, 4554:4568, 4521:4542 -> 0.8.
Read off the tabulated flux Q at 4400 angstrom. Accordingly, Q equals 11.34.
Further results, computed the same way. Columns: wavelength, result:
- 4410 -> 12.3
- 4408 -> 11.95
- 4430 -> 12.61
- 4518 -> 12.69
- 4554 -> 12.99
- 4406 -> 10.52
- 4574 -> 16.88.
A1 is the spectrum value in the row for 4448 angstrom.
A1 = 12.87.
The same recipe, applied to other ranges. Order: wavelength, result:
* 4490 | 12.56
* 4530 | 12.28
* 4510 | 15.23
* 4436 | 13.29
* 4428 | 12.86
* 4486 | 14.04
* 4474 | 14.6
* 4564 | 15.1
